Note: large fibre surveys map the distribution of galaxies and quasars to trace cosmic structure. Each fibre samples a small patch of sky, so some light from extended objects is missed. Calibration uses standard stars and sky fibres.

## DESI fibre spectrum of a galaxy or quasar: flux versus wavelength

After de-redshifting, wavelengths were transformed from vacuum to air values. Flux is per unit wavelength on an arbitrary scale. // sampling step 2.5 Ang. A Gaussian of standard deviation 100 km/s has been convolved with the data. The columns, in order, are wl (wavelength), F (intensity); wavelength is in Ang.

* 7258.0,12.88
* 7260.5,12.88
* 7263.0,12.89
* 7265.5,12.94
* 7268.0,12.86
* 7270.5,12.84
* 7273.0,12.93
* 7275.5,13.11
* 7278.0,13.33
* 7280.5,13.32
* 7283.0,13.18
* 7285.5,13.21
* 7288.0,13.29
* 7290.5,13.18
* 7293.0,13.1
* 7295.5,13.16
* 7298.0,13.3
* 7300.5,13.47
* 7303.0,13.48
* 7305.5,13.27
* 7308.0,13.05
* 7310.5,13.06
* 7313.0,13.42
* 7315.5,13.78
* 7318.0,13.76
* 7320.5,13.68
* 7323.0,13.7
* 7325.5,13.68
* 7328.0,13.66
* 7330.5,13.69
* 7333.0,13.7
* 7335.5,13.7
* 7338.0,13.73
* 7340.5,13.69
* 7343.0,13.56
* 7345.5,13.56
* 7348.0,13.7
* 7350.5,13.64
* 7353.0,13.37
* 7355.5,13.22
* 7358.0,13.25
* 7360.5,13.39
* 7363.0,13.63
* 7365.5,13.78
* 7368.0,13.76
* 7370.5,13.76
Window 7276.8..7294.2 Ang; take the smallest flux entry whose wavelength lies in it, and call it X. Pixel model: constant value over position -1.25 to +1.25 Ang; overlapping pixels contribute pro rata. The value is 13.1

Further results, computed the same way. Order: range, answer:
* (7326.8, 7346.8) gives 13.56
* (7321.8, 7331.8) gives 13.66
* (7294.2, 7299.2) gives 13.16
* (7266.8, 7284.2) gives 12.84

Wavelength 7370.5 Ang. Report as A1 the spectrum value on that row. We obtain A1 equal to 13.76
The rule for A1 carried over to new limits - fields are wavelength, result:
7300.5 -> 13.47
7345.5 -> 13.56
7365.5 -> 13.78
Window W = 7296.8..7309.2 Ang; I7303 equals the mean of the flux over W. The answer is 13.3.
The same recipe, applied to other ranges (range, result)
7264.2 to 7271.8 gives 12.9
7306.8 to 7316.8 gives 13.3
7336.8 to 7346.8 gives 13.6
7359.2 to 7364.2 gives 13.5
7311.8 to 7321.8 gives 13.7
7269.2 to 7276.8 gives 13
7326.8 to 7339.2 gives 13.7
